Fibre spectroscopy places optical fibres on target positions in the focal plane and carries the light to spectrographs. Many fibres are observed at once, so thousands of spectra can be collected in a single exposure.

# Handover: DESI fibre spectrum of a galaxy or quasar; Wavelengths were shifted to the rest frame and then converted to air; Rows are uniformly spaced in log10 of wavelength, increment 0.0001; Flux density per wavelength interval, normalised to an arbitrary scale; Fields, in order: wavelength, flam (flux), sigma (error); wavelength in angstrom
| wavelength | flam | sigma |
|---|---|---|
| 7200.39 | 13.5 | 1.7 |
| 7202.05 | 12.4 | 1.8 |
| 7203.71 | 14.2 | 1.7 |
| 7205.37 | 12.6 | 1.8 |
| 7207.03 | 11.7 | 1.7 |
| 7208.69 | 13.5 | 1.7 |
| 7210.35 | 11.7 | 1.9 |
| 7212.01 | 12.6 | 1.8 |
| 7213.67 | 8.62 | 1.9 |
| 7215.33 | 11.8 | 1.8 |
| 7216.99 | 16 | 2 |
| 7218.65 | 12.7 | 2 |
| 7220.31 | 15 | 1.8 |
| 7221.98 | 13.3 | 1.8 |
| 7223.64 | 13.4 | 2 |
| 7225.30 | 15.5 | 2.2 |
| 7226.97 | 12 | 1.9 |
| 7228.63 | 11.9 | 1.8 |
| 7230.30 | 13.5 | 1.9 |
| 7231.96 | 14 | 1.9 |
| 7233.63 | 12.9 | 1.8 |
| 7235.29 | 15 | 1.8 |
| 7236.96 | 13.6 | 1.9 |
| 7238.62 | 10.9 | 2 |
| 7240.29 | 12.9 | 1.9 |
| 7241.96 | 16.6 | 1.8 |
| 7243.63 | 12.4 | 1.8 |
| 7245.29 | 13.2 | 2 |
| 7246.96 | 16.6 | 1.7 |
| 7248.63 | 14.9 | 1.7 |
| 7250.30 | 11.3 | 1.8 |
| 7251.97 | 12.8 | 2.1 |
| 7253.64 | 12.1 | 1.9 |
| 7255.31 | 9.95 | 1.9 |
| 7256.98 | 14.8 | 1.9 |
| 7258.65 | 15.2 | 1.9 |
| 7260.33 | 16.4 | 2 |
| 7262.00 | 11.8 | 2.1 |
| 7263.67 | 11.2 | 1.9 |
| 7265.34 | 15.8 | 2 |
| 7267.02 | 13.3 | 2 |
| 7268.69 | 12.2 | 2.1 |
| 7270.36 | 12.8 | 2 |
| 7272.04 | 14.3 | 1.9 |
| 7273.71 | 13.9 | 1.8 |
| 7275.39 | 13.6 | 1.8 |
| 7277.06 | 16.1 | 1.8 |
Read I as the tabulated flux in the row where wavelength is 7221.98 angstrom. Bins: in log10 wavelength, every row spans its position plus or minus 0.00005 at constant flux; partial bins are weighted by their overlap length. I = 13.3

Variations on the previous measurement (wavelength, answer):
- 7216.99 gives 16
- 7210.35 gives 11.7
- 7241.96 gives 16.6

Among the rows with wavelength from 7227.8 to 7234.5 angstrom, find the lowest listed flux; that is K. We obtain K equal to 11.9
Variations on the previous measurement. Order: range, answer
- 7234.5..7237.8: 13.6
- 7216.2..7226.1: 12.7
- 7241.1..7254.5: 11.3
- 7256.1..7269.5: 11.2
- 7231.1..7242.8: 10.9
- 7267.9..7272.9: 12.2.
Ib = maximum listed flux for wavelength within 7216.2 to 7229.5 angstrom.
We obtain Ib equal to 16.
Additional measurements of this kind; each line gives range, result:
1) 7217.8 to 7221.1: 15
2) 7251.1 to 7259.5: 15.2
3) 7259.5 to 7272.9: 16.4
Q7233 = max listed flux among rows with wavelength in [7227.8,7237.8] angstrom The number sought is 15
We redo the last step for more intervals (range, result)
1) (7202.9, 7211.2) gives 14.2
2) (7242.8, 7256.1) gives 16.6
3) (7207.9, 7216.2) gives 13.5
